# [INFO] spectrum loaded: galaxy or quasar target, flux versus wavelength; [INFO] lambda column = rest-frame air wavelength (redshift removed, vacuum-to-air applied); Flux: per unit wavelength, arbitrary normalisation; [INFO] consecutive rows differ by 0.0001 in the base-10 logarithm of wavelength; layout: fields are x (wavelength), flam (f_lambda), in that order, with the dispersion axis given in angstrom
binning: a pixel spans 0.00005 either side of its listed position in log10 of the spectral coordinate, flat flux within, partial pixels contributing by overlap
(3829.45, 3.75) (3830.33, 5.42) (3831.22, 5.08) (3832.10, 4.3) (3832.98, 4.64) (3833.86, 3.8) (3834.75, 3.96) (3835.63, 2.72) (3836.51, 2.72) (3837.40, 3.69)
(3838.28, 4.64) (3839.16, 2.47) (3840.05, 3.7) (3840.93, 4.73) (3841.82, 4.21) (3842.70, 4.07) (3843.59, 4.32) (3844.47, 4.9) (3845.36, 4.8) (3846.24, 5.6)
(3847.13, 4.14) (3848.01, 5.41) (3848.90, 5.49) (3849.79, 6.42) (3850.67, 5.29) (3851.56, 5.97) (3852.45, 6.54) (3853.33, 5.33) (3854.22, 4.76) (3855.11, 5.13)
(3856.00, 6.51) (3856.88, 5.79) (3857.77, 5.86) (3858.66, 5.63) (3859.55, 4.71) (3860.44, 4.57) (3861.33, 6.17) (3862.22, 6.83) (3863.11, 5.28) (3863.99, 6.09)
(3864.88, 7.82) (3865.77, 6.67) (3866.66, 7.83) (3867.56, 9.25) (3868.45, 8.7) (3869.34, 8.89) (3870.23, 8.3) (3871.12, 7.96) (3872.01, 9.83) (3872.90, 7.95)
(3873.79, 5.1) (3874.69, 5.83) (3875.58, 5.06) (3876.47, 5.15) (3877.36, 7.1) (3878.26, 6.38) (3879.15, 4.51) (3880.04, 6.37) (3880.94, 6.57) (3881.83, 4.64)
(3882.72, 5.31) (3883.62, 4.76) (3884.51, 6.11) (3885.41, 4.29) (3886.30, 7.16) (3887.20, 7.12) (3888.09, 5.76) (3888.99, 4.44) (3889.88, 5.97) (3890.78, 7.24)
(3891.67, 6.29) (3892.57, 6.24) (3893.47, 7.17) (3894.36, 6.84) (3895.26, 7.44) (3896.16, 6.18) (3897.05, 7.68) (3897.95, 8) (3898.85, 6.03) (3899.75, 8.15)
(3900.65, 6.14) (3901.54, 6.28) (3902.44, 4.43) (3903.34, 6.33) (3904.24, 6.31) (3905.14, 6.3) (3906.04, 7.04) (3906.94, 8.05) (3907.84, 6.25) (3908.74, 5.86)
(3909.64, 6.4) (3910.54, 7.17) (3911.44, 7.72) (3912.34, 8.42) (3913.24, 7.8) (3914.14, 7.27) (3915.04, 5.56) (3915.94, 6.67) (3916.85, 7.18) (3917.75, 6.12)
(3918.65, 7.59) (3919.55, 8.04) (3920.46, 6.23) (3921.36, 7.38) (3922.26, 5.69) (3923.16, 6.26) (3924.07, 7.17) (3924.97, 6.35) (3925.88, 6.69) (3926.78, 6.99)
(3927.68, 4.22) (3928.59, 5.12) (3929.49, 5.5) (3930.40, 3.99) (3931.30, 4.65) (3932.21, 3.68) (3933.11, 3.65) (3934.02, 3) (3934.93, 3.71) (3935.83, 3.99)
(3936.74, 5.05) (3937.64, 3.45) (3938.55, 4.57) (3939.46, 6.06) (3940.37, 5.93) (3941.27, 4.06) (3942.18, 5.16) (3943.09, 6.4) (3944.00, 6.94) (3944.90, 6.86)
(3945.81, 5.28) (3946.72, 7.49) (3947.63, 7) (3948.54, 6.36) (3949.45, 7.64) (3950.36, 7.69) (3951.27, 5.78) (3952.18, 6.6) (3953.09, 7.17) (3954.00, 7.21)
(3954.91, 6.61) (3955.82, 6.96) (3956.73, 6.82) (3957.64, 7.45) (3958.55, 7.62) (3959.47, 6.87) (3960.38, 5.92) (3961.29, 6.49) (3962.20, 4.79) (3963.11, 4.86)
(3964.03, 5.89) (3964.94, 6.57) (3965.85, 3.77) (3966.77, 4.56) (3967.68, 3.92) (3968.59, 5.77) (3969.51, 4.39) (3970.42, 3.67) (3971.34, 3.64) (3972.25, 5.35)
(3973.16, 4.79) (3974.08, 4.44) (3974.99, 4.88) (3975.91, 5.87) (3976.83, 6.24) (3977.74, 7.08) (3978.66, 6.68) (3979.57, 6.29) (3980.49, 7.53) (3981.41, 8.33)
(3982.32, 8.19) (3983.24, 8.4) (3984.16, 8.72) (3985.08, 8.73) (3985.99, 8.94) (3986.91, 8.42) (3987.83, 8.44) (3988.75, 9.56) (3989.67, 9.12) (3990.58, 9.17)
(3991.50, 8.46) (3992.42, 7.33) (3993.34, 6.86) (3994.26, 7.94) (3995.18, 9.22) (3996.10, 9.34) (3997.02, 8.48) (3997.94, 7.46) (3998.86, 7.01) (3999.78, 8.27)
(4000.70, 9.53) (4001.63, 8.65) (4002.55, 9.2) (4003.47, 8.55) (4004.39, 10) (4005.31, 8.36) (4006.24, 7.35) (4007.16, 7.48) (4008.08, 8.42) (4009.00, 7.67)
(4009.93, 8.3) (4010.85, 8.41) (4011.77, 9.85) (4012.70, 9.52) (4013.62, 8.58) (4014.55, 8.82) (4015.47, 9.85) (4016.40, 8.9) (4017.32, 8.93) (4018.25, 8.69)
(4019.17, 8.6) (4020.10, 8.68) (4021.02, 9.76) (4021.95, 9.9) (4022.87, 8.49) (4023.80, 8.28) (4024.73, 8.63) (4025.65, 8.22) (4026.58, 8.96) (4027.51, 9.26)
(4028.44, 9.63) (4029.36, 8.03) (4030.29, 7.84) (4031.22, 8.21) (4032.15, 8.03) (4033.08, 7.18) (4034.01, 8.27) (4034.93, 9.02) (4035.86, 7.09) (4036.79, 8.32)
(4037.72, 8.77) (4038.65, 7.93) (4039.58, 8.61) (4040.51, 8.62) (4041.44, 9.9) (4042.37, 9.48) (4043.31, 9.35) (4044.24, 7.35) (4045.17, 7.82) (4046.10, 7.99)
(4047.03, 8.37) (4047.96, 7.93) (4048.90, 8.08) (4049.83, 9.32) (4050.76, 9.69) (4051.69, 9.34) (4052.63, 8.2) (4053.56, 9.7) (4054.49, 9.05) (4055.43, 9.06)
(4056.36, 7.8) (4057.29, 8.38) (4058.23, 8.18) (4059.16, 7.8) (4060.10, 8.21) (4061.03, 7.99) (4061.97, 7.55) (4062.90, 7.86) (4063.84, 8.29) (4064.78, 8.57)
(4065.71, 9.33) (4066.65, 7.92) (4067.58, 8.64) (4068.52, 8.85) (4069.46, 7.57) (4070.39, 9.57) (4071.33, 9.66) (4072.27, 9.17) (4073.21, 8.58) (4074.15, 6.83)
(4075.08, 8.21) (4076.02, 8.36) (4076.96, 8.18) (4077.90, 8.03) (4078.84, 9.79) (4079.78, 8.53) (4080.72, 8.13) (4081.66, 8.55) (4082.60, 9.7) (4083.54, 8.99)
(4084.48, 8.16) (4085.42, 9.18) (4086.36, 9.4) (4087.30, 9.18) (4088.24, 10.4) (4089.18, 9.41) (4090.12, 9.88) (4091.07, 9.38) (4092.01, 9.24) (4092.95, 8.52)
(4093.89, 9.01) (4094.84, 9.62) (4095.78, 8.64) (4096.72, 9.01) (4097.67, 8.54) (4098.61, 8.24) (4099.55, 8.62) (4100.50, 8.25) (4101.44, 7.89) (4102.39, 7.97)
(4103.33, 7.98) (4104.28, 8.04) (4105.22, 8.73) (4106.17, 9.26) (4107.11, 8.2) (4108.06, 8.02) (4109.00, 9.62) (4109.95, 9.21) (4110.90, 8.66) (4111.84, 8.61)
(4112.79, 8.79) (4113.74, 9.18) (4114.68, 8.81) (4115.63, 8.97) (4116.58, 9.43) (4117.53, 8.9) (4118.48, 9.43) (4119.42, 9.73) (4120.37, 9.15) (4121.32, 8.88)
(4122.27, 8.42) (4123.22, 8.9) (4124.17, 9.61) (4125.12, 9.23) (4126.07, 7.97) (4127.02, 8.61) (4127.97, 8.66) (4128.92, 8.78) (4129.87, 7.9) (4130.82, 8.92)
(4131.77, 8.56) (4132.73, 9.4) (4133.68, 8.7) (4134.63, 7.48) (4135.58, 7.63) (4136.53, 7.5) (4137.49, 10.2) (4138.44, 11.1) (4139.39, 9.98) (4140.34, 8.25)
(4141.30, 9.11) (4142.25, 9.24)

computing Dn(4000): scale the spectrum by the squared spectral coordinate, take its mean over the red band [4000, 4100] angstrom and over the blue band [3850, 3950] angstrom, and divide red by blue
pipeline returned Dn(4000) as 1.50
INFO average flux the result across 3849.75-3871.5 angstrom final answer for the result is 6.49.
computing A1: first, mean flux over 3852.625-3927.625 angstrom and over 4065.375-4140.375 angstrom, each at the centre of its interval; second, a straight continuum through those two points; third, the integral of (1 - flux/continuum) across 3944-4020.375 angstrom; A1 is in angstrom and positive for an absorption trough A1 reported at 2.0 angstrom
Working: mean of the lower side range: 6.53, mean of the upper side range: 8.81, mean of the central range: 7.34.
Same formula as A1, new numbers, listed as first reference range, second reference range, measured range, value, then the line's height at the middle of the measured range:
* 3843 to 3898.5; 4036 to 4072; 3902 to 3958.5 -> 6.49 angstrom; 6.97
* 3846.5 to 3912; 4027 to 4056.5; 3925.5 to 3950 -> 6.30 angstrom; 7.15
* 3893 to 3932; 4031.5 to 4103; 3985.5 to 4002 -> -1.78 angstrom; 7.63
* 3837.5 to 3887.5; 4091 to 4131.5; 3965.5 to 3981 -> 4.16 angstrom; 7.17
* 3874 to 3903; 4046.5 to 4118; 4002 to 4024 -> -2.82 angstrom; 7.78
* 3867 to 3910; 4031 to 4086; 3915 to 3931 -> 1.58 angstrom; 6.96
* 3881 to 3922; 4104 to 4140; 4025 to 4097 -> -3.48 angstrom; 8.24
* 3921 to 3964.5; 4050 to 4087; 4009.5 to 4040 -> -4.08 angstrom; 7.64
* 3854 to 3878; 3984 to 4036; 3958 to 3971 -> 4.24 angstrom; 7.97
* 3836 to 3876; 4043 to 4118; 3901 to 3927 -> -0.79 angstrom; 6.54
